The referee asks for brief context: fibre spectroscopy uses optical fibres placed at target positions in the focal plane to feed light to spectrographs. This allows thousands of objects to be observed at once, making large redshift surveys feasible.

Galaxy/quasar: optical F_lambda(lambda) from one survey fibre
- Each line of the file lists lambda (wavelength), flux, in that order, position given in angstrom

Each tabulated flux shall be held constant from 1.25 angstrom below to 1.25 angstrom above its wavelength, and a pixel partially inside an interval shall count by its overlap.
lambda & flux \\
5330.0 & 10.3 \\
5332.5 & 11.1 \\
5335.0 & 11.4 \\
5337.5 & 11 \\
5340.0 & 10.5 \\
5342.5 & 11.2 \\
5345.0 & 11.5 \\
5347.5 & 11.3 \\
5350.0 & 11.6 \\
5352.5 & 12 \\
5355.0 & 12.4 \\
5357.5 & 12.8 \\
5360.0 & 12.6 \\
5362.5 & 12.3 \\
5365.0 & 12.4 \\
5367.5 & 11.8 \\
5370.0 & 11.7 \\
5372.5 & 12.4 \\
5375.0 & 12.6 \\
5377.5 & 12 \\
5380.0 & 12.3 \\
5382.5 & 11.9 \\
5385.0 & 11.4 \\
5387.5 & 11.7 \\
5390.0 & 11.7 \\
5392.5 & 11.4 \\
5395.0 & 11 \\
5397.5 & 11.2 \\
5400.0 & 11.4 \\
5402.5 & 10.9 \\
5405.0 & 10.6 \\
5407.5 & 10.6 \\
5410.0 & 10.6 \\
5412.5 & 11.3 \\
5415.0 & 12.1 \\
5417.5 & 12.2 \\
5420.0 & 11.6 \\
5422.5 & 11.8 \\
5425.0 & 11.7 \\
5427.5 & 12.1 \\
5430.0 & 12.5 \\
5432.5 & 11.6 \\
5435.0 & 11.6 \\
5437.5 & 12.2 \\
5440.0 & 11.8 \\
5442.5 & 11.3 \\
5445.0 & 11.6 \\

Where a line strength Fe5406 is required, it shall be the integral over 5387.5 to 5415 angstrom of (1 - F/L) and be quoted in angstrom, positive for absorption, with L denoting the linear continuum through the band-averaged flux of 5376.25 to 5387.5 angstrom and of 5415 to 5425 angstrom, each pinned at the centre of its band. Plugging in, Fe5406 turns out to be 1.7 angstrom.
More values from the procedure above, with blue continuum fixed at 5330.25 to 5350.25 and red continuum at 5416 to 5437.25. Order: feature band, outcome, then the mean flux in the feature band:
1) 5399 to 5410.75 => 0.9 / 10.8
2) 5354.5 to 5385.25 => -2.2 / 12.2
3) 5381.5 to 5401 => 0.2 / 11.5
